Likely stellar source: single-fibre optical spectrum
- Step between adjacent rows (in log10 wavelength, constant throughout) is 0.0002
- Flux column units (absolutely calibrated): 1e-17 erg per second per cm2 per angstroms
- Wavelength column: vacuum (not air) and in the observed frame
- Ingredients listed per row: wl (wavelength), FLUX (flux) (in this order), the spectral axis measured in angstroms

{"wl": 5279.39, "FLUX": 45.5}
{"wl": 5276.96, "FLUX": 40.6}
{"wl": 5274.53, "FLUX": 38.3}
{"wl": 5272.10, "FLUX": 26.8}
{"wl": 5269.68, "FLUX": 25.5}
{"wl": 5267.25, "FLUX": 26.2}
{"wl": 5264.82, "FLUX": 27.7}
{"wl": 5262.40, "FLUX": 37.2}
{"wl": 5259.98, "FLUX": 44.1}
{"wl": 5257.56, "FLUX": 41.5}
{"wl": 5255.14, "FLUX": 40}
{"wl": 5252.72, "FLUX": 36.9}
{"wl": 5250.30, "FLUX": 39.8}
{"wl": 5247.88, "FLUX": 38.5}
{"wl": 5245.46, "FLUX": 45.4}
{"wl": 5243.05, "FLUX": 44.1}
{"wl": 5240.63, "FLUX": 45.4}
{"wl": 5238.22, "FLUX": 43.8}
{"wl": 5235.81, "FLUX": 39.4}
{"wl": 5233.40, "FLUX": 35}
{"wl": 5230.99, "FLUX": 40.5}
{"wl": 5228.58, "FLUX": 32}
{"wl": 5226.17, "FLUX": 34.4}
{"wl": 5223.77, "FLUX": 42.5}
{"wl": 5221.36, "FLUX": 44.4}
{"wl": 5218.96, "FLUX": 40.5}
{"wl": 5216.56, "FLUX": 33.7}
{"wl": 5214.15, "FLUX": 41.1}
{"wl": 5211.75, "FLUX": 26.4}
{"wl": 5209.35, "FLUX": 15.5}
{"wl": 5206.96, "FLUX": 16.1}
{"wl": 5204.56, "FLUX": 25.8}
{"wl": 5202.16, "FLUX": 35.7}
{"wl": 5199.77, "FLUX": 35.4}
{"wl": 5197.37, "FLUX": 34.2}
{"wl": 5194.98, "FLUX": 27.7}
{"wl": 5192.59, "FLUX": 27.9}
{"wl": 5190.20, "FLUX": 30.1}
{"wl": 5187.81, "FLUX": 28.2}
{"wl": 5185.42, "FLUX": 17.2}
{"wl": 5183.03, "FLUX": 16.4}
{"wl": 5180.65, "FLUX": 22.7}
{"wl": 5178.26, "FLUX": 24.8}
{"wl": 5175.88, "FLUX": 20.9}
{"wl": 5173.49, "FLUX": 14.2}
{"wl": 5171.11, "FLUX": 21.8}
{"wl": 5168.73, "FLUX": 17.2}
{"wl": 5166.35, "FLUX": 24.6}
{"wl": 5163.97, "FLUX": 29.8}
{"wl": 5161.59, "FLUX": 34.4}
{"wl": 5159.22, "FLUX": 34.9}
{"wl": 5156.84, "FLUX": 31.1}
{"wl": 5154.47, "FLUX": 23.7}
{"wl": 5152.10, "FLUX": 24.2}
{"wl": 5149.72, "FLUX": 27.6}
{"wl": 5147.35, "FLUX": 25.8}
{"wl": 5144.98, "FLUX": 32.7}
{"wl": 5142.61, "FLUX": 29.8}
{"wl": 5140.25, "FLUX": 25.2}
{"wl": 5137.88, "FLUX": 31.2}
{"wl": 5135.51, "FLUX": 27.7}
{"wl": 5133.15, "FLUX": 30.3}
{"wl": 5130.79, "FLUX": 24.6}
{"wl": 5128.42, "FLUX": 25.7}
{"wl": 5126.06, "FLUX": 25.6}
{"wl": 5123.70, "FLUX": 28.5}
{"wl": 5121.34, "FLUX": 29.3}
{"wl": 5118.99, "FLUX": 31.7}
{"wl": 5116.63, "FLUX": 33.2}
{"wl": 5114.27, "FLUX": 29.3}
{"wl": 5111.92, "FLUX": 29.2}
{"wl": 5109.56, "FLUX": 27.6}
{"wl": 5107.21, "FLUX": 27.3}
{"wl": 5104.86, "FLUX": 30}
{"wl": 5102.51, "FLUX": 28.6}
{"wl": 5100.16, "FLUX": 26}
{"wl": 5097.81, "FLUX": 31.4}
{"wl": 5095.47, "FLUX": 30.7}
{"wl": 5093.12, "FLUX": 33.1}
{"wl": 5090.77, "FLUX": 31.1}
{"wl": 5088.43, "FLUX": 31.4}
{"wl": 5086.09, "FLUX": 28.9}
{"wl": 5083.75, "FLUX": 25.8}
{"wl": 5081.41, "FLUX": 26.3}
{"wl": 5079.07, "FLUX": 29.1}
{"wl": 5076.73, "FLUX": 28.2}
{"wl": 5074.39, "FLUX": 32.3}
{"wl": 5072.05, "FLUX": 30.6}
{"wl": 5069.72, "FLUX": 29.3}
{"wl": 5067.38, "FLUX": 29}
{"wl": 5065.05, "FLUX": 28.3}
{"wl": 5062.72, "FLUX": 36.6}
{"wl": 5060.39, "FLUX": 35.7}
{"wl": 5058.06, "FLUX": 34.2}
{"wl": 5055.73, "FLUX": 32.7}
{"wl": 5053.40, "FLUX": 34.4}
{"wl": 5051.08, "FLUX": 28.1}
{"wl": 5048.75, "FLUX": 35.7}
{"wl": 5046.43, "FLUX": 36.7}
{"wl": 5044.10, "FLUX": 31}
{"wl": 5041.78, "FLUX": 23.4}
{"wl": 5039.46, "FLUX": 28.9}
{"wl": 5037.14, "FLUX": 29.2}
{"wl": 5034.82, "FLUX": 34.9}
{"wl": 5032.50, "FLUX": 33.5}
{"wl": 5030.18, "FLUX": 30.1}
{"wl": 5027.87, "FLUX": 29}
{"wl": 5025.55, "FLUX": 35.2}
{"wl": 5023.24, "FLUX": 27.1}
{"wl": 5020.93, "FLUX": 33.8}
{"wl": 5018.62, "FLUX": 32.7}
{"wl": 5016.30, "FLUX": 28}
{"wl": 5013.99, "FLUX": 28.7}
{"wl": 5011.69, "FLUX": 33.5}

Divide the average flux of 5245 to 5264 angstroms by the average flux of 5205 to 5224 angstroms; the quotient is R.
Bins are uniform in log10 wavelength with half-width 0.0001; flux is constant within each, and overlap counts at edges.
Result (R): 1.26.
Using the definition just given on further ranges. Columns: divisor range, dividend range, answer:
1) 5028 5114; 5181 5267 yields 1.12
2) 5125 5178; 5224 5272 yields 1.42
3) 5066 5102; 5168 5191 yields 0.72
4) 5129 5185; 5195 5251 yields 1.39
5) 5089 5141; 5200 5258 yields 1.26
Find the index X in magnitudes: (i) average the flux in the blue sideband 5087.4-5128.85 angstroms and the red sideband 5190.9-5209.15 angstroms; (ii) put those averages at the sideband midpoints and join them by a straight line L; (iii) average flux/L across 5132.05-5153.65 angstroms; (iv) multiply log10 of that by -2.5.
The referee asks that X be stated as 0.03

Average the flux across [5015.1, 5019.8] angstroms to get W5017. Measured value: 30.3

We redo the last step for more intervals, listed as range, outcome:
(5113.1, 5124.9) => 30.4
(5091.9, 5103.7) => 30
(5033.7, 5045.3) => 29.5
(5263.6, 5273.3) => 26.6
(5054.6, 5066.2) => 33.5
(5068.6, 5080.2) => 29.9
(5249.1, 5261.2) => 40.5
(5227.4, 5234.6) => 35.8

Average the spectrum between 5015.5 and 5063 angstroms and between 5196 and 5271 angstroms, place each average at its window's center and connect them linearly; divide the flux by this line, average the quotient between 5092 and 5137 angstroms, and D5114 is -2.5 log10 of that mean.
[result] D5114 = 0.15 mag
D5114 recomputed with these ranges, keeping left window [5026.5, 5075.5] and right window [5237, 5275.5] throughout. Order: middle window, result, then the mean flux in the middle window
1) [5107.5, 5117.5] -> 0.14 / 29.5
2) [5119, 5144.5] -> 0.20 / 28.1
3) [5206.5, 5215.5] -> 0.38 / 25.6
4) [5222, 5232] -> -0.03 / 37.7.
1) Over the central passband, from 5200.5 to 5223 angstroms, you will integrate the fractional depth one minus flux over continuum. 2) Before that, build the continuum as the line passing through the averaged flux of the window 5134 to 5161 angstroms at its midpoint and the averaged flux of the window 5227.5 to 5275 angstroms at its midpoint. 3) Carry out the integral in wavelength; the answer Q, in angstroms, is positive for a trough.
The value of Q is 1.9 angstroms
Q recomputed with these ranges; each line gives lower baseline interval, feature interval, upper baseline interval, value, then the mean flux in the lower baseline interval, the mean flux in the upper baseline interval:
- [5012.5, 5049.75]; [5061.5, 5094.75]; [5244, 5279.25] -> 2.3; 31.1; 36.7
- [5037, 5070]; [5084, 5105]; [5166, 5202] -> -0.4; 31.7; 24.6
